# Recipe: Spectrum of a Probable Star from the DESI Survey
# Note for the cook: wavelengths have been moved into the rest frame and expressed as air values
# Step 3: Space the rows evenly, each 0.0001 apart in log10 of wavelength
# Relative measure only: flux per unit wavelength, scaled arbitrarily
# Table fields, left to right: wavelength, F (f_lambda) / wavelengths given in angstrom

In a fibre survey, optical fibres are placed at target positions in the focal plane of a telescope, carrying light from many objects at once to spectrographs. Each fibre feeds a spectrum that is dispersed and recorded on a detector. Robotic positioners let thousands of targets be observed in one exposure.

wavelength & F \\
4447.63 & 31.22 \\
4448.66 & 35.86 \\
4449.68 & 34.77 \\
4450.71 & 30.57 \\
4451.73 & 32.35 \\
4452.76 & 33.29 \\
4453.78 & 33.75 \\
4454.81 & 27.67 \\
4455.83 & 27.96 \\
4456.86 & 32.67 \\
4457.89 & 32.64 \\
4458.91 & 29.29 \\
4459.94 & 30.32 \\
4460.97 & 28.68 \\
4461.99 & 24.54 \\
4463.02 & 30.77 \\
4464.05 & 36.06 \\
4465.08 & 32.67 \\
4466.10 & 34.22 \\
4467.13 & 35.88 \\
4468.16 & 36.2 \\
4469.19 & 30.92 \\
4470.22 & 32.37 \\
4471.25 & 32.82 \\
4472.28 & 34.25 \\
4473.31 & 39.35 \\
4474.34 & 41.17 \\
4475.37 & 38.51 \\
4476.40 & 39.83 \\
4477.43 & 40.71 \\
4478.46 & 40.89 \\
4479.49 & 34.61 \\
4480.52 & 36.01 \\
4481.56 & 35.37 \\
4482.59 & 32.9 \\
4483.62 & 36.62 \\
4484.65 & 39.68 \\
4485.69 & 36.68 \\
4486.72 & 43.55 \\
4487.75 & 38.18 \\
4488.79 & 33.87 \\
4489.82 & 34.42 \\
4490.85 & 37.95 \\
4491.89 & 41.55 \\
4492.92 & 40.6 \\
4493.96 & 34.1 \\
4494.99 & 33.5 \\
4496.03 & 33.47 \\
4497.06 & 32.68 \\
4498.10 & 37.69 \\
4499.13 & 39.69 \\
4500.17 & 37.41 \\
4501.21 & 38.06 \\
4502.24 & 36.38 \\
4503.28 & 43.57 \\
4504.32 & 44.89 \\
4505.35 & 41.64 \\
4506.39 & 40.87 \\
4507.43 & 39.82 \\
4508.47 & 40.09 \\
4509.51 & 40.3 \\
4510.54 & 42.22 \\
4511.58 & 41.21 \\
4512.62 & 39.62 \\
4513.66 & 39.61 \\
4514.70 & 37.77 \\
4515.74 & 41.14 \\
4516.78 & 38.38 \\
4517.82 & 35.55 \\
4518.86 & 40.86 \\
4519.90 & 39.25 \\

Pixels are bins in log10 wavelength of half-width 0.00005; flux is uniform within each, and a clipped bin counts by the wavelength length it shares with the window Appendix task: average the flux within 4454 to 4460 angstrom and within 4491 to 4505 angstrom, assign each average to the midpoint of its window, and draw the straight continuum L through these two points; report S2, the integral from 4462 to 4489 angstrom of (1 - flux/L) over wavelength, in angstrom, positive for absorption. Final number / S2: -1.89 angstrom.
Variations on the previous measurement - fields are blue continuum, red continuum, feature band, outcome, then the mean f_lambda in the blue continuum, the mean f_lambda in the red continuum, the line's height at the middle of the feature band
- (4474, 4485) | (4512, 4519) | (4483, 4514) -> -0.2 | 37.8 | 38.9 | 38.4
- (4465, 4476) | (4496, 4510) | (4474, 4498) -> 0.0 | 35.5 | 39.2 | 37.3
